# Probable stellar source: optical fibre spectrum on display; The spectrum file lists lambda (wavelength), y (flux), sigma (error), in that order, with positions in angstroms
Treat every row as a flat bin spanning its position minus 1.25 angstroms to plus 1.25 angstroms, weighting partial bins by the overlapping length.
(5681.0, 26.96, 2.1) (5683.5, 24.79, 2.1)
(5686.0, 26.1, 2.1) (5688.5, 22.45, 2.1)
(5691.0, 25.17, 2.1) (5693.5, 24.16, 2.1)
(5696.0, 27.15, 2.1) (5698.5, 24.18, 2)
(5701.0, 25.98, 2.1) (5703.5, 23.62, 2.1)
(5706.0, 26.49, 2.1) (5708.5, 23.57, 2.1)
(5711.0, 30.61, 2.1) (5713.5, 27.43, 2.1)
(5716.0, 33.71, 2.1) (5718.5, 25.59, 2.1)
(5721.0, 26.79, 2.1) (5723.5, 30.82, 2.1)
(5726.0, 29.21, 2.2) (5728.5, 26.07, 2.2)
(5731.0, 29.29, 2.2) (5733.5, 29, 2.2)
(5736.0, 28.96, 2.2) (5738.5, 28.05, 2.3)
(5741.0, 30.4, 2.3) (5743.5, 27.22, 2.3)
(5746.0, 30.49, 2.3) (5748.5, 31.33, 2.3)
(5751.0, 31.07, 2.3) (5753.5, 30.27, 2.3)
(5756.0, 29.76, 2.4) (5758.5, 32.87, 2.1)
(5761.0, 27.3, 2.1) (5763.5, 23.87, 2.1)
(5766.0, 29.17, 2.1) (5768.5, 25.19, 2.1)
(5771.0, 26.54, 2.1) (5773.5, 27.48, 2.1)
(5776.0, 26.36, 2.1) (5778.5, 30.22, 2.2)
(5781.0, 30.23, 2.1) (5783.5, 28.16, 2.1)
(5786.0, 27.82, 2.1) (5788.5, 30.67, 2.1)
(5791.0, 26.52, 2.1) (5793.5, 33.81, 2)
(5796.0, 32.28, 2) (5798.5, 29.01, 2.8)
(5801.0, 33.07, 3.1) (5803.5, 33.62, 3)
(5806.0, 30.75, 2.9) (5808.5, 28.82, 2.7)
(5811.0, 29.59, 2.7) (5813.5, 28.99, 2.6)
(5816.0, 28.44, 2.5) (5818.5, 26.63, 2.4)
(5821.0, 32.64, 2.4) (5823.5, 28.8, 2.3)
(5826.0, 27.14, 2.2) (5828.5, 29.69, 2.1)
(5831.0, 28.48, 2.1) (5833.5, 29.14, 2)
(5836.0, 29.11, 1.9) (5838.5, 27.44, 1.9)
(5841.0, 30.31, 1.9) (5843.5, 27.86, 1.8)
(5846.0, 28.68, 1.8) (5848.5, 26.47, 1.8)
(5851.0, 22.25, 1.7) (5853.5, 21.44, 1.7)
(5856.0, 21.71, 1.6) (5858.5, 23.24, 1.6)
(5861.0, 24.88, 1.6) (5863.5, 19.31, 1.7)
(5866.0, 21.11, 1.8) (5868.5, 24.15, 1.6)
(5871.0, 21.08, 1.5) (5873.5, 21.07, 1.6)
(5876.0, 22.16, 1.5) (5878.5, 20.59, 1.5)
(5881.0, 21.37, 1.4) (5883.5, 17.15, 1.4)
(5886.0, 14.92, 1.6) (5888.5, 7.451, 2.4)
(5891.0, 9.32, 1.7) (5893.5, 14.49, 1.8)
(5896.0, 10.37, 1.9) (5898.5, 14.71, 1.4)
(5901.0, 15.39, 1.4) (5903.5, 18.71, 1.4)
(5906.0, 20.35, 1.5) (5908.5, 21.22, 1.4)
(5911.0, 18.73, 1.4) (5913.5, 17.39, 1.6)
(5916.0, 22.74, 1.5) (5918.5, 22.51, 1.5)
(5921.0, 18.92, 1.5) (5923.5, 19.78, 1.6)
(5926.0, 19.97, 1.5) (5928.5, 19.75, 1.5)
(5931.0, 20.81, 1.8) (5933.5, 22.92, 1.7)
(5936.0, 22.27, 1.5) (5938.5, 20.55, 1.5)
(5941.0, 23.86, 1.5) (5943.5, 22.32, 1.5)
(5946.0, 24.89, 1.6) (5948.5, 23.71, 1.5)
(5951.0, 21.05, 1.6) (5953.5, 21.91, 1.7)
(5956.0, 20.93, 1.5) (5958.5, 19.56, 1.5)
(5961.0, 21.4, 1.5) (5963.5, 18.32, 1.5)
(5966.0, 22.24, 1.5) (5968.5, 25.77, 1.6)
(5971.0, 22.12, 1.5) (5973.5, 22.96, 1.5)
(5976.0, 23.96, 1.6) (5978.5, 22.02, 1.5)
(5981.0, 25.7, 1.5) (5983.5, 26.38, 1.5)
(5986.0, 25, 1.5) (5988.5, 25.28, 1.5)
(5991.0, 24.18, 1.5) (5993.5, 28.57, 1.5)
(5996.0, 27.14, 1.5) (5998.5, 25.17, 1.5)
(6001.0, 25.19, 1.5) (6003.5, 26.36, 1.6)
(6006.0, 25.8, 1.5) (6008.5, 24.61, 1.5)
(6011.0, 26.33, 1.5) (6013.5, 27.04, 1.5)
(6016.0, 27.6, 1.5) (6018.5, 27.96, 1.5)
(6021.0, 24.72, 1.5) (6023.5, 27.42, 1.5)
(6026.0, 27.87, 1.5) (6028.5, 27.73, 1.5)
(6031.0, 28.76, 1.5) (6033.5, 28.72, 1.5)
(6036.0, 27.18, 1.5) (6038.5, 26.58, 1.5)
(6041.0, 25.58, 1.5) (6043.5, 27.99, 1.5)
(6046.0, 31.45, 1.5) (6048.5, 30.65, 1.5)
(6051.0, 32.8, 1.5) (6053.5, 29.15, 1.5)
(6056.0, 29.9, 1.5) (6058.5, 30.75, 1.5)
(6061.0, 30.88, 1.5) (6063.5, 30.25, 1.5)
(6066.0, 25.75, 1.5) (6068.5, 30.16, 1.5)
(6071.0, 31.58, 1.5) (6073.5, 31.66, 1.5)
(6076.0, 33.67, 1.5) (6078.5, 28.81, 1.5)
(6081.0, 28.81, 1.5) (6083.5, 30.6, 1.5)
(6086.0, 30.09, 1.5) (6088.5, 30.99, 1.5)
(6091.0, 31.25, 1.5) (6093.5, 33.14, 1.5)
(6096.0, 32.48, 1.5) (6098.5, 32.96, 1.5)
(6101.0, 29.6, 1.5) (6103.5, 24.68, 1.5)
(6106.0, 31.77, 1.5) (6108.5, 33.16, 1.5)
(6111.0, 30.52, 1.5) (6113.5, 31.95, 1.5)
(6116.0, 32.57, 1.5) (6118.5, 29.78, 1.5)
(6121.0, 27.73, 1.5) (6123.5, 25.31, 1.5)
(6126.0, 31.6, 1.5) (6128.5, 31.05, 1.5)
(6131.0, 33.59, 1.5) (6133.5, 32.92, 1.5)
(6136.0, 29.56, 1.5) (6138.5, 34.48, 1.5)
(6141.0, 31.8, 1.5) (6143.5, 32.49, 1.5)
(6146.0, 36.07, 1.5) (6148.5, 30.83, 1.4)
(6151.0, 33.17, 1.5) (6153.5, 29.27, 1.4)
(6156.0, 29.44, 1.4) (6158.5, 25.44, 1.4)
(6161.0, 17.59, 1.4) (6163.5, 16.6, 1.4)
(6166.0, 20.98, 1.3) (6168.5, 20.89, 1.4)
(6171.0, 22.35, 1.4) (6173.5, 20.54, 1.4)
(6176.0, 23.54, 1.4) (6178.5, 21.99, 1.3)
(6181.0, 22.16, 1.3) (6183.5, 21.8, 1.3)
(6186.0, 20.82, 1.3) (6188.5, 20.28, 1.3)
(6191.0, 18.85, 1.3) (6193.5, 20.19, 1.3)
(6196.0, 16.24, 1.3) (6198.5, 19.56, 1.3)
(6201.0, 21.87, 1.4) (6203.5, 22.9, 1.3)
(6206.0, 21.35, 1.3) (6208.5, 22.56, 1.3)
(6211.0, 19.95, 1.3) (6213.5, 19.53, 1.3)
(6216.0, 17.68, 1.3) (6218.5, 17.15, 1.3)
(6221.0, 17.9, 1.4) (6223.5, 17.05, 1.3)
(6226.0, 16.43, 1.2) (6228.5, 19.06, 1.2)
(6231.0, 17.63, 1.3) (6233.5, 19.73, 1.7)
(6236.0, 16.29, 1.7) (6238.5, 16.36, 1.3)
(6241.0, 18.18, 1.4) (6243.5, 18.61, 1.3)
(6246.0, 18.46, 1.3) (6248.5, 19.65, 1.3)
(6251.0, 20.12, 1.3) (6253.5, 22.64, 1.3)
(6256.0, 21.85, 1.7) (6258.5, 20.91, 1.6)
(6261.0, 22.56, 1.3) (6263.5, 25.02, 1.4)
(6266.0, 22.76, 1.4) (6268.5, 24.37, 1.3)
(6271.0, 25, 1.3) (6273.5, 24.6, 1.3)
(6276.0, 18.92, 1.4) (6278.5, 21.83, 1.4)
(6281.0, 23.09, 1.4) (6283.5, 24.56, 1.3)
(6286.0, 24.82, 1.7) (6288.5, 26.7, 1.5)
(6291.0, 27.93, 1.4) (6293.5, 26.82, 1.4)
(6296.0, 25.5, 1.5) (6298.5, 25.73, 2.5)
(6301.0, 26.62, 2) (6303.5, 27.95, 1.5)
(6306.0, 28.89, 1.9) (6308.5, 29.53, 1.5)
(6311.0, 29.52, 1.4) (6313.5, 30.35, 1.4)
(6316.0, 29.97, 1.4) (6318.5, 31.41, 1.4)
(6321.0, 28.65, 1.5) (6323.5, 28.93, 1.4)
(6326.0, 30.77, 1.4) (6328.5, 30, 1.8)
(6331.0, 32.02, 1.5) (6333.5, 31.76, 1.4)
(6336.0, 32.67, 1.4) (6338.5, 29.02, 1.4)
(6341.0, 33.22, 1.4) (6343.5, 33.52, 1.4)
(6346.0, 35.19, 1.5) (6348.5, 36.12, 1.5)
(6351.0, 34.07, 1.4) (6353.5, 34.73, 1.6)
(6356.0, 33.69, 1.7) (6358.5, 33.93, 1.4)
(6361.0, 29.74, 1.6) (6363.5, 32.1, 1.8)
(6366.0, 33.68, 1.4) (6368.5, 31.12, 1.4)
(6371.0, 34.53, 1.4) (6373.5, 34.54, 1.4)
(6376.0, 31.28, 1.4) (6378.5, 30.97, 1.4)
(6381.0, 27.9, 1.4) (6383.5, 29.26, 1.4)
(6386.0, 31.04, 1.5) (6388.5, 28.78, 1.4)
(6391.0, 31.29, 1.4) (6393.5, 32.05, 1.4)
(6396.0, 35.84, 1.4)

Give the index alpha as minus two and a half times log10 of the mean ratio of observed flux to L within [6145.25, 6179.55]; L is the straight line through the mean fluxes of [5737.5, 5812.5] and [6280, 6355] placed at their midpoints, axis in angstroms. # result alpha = 0.19 mag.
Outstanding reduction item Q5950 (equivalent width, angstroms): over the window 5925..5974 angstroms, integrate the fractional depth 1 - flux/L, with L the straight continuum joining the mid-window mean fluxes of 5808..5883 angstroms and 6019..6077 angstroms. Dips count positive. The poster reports 10.0 angstroms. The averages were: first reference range 25.6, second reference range 29.1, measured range 21.9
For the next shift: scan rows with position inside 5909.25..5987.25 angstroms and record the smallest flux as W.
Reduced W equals 17.39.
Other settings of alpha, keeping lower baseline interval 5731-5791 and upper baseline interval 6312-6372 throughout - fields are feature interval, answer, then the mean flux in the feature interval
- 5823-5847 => 0.02 mag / 28.7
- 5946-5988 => 0.30 mag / 22.8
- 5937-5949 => 0.28 mag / 23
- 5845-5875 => 0.27 mag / 22.9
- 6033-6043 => 0.13 mag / 27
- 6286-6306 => 0.19 mag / 26.8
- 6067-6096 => -0.01 mag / 31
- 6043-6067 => 0.01 mag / 30.1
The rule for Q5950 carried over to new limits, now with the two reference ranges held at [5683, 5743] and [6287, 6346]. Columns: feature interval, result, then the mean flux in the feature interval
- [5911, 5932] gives 5.9 angstroms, 20.1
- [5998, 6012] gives 1.3 angstroms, 25.6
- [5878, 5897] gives 9.2 angstroms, 14.3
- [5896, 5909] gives 5.0 angstroms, 17.2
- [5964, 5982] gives 3.1 angstroms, 23.3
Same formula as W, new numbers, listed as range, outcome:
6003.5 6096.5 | 24.61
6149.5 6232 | 16.24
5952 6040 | 18.32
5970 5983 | 22.02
